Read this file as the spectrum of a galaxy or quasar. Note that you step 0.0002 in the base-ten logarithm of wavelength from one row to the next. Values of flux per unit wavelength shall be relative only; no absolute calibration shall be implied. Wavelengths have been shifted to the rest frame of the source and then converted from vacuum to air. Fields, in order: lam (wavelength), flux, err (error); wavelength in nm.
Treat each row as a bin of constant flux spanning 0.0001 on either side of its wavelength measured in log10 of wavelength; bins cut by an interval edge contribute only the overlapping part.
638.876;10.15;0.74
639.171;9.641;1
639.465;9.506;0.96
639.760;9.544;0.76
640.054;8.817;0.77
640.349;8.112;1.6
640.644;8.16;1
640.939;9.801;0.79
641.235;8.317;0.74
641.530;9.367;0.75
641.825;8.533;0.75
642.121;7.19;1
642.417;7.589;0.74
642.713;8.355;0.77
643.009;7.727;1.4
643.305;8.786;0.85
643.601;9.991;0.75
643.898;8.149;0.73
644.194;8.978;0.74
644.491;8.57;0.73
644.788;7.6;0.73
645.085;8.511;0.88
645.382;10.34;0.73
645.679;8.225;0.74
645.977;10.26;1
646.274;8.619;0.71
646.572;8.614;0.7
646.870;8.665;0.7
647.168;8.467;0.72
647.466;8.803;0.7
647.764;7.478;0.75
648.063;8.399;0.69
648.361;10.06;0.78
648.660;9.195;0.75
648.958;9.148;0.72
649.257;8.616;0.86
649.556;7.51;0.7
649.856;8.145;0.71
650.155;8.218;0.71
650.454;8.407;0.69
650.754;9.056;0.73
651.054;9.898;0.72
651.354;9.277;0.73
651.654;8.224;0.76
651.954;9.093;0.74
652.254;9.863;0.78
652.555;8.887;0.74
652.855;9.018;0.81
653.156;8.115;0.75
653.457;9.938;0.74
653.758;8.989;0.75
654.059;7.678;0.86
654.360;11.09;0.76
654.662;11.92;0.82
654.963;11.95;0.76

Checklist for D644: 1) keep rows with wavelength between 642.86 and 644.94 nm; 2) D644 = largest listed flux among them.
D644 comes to 9.991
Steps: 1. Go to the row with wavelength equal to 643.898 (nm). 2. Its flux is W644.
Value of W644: 8.149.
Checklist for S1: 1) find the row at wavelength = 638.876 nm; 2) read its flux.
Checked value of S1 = 10.15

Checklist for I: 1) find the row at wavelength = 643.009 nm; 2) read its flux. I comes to 7.727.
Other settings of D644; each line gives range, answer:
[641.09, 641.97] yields 9.367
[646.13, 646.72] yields 8.619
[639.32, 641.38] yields 9.801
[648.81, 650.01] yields 9.148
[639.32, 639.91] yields 9.544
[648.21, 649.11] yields 10.06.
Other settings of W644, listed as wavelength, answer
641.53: 9.367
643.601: 9.991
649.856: 8.145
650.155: 8.218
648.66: 9.195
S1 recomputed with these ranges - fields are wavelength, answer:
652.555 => 8.887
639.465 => 9.506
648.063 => 8.399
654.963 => 11.95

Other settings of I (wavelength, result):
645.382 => 10.34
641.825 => 8.533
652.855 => 9.018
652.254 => 9.863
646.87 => 8.665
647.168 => 8.467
